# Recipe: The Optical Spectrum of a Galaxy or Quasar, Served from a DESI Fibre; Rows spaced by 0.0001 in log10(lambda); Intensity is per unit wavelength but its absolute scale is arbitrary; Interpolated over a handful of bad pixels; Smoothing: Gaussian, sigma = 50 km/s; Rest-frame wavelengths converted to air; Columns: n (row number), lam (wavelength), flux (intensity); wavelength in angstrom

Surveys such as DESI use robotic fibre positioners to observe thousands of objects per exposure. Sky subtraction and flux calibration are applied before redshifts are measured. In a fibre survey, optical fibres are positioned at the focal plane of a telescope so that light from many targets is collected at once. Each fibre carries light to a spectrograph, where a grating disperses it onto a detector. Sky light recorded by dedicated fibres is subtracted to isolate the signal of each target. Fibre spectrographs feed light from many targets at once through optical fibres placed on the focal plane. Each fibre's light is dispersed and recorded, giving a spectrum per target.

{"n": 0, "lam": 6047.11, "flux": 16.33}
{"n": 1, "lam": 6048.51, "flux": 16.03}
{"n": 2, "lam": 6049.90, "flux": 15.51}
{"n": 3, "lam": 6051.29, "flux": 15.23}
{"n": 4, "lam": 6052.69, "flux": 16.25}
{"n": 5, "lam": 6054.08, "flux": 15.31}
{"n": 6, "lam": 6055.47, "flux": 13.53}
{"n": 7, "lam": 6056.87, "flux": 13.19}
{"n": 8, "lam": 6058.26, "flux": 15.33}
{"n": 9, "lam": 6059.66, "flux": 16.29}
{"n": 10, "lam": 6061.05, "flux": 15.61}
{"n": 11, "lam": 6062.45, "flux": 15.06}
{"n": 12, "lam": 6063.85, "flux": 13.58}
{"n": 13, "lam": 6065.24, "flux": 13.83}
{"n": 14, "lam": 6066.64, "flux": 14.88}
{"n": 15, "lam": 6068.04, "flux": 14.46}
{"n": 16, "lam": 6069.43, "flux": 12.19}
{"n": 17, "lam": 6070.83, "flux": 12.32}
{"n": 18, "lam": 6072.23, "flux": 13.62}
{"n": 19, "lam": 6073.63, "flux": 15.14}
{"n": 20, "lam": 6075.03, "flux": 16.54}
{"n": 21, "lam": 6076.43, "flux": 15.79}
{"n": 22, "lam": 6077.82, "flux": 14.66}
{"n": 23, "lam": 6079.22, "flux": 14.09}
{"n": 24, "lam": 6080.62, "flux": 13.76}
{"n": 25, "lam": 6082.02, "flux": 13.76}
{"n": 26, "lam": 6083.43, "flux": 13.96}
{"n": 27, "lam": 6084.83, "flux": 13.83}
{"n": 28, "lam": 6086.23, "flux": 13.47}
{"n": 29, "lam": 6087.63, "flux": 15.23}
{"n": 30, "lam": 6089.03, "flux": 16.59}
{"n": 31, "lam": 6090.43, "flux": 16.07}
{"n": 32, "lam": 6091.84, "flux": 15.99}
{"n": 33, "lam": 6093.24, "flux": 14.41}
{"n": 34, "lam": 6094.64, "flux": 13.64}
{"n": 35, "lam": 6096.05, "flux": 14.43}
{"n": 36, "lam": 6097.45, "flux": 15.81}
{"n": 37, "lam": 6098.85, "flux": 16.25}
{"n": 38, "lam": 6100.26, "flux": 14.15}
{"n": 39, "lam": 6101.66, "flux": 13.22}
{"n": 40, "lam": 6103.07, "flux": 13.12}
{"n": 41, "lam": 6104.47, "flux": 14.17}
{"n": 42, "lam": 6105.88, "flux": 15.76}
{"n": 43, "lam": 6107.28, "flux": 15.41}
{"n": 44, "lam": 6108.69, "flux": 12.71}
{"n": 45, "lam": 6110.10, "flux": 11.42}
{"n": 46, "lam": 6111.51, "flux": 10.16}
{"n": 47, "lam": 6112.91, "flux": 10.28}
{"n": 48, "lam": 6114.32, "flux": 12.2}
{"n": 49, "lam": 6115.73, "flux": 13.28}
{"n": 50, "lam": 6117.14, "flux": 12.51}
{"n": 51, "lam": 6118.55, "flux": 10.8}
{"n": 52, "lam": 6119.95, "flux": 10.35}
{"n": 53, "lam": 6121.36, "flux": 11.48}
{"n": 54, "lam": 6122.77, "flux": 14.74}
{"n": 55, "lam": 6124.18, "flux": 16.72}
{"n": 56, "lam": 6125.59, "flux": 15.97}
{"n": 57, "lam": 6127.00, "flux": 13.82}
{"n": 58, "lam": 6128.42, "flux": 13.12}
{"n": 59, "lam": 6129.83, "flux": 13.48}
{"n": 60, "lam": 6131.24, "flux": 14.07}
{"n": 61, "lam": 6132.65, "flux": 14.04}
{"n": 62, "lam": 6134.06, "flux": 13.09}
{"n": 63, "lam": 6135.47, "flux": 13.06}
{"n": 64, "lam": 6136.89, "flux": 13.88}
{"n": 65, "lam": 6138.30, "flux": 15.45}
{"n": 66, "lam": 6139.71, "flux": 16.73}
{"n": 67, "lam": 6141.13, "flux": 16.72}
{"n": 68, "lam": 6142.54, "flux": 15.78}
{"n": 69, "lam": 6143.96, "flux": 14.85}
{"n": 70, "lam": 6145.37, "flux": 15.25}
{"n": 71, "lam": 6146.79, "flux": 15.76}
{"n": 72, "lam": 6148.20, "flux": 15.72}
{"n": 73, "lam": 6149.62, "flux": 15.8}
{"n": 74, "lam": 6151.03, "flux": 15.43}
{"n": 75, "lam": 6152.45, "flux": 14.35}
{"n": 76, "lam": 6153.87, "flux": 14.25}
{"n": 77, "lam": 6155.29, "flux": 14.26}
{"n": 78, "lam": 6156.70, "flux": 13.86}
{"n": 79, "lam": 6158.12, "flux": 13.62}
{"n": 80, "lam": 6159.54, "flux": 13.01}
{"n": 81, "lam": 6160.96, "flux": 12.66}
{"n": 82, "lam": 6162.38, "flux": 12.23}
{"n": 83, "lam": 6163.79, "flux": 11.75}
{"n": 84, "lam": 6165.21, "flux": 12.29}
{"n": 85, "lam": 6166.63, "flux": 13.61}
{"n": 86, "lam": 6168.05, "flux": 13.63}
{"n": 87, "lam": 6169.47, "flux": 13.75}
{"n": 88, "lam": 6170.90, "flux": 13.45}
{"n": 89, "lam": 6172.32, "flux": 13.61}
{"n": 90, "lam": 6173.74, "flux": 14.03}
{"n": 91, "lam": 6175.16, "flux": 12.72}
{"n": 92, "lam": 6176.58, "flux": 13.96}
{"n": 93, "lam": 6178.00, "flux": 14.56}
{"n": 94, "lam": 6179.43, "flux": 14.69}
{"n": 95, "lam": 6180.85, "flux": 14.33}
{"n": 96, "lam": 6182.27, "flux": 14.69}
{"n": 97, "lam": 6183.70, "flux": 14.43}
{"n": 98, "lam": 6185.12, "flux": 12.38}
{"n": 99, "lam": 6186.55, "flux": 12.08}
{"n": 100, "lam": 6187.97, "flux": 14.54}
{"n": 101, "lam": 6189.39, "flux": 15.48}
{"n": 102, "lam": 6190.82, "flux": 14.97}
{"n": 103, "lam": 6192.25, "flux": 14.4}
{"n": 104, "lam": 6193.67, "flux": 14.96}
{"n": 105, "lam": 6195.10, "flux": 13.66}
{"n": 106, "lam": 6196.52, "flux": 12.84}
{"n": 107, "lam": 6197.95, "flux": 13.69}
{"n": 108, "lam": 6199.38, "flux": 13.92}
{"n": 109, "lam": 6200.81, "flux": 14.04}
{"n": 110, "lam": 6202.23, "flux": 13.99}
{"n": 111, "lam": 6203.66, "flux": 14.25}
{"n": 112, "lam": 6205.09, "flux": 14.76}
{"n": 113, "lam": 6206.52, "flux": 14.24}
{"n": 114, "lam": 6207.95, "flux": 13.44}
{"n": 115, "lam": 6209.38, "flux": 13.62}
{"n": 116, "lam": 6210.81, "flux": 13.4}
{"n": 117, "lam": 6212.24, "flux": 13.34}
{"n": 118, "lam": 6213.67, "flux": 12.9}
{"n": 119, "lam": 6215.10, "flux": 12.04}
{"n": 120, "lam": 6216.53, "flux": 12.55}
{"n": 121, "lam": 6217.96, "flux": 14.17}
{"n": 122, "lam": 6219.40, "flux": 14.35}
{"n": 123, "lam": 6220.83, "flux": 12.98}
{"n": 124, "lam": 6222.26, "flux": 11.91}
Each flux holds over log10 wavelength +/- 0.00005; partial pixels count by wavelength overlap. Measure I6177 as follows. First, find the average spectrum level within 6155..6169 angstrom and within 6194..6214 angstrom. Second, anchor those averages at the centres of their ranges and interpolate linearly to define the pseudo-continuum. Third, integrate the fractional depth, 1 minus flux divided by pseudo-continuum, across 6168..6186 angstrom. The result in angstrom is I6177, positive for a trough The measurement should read -0.7 angstrom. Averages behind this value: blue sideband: 13.1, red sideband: 13.8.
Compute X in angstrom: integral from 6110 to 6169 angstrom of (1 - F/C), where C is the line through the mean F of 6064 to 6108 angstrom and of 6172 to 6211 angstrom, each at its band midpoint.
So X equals 2.2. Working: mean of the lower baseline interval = 14.5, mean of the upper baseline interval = 14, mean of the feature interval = 13.7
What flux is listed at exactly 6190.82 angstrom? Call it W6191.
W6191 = 14.97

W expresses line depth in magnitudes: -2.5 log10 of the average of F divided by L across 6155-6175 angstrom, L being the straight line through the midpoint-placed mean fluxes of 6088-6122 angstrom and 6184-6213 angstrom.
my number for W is 0.043 mag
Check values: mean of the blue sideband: 13.5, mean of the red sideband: 13.9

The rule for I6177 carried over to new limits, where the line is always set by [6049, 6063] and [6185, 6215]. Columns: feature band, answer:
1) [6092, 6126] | 2.8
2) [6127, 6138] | 0.6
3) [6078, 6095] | 0.3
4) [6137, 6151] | -1.3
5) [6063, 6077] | 0.7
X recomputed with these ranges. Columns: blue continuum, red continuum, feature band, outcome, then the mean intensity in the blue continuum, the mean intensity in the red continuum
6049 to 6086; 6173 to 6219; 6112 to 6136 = 1.91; 14.5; 13.8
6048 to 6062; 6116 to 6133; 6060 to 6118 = 1.03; 15.2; 13.4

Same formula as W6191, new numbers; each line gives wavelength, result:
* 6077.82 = 14.66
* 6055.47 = 13.53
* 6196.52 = 12.84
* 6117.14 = 12.51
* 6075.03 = 16.54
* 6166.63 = 13.61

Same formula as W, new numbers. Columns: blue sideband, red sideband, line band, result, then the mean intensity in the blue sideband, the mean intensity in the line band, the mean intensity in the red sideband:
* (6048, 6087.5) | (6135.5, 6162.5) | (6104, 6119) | 0.16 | 14.5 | 12.6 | 14.7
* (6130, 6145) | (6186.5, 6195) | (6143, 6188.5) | 0.05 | 14.7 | 13.9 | 14.5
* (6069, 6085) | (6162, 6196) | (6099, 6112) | 0.04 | 14.2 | 13.5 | 13.8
